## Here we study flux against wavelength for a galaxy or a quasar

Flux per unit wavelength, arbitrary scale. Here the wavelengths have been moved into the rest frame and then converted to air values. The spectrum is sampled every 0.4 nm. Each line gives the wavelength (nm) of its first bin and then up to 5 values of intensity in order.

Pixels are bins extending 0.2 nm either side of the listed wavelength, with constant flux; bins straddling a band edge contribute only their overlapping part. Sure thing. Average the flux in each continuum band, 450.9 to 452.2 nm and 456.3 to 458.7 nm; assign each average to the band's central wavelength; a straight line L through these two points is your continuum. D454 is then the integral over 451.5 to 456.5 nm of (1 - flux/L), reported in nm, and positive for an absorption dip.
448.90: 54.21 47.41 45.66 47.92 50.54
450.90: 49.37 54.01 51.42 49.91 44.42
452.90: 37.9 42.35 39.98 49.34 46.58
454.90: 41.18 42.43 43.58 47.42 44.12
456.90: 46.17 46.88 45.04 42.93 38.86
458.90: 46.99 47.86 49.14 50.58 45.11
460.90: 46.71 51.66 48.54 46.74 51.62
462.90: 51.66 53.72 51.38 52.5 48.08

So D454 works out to 0.38 nm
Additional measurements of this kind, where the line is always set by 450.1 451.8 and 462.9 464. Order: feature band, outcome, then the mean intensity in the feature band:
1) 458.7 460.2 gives 0.10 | 48.5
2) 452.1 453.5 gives 0.23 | 42.8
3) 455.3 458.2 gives 0.37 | 45.1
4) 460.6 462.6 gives 0.13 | 48.7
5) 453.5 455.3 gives 0.25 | 44.1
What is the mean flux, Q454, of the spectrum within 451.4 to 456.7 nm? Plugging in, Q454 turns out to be 44.8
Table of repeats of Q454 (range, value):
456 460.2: 45.9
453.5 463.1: 46.3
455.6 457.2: 45.5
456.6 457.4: 46.2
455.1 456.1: 43.9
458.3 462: 47.3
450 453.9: 46.8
